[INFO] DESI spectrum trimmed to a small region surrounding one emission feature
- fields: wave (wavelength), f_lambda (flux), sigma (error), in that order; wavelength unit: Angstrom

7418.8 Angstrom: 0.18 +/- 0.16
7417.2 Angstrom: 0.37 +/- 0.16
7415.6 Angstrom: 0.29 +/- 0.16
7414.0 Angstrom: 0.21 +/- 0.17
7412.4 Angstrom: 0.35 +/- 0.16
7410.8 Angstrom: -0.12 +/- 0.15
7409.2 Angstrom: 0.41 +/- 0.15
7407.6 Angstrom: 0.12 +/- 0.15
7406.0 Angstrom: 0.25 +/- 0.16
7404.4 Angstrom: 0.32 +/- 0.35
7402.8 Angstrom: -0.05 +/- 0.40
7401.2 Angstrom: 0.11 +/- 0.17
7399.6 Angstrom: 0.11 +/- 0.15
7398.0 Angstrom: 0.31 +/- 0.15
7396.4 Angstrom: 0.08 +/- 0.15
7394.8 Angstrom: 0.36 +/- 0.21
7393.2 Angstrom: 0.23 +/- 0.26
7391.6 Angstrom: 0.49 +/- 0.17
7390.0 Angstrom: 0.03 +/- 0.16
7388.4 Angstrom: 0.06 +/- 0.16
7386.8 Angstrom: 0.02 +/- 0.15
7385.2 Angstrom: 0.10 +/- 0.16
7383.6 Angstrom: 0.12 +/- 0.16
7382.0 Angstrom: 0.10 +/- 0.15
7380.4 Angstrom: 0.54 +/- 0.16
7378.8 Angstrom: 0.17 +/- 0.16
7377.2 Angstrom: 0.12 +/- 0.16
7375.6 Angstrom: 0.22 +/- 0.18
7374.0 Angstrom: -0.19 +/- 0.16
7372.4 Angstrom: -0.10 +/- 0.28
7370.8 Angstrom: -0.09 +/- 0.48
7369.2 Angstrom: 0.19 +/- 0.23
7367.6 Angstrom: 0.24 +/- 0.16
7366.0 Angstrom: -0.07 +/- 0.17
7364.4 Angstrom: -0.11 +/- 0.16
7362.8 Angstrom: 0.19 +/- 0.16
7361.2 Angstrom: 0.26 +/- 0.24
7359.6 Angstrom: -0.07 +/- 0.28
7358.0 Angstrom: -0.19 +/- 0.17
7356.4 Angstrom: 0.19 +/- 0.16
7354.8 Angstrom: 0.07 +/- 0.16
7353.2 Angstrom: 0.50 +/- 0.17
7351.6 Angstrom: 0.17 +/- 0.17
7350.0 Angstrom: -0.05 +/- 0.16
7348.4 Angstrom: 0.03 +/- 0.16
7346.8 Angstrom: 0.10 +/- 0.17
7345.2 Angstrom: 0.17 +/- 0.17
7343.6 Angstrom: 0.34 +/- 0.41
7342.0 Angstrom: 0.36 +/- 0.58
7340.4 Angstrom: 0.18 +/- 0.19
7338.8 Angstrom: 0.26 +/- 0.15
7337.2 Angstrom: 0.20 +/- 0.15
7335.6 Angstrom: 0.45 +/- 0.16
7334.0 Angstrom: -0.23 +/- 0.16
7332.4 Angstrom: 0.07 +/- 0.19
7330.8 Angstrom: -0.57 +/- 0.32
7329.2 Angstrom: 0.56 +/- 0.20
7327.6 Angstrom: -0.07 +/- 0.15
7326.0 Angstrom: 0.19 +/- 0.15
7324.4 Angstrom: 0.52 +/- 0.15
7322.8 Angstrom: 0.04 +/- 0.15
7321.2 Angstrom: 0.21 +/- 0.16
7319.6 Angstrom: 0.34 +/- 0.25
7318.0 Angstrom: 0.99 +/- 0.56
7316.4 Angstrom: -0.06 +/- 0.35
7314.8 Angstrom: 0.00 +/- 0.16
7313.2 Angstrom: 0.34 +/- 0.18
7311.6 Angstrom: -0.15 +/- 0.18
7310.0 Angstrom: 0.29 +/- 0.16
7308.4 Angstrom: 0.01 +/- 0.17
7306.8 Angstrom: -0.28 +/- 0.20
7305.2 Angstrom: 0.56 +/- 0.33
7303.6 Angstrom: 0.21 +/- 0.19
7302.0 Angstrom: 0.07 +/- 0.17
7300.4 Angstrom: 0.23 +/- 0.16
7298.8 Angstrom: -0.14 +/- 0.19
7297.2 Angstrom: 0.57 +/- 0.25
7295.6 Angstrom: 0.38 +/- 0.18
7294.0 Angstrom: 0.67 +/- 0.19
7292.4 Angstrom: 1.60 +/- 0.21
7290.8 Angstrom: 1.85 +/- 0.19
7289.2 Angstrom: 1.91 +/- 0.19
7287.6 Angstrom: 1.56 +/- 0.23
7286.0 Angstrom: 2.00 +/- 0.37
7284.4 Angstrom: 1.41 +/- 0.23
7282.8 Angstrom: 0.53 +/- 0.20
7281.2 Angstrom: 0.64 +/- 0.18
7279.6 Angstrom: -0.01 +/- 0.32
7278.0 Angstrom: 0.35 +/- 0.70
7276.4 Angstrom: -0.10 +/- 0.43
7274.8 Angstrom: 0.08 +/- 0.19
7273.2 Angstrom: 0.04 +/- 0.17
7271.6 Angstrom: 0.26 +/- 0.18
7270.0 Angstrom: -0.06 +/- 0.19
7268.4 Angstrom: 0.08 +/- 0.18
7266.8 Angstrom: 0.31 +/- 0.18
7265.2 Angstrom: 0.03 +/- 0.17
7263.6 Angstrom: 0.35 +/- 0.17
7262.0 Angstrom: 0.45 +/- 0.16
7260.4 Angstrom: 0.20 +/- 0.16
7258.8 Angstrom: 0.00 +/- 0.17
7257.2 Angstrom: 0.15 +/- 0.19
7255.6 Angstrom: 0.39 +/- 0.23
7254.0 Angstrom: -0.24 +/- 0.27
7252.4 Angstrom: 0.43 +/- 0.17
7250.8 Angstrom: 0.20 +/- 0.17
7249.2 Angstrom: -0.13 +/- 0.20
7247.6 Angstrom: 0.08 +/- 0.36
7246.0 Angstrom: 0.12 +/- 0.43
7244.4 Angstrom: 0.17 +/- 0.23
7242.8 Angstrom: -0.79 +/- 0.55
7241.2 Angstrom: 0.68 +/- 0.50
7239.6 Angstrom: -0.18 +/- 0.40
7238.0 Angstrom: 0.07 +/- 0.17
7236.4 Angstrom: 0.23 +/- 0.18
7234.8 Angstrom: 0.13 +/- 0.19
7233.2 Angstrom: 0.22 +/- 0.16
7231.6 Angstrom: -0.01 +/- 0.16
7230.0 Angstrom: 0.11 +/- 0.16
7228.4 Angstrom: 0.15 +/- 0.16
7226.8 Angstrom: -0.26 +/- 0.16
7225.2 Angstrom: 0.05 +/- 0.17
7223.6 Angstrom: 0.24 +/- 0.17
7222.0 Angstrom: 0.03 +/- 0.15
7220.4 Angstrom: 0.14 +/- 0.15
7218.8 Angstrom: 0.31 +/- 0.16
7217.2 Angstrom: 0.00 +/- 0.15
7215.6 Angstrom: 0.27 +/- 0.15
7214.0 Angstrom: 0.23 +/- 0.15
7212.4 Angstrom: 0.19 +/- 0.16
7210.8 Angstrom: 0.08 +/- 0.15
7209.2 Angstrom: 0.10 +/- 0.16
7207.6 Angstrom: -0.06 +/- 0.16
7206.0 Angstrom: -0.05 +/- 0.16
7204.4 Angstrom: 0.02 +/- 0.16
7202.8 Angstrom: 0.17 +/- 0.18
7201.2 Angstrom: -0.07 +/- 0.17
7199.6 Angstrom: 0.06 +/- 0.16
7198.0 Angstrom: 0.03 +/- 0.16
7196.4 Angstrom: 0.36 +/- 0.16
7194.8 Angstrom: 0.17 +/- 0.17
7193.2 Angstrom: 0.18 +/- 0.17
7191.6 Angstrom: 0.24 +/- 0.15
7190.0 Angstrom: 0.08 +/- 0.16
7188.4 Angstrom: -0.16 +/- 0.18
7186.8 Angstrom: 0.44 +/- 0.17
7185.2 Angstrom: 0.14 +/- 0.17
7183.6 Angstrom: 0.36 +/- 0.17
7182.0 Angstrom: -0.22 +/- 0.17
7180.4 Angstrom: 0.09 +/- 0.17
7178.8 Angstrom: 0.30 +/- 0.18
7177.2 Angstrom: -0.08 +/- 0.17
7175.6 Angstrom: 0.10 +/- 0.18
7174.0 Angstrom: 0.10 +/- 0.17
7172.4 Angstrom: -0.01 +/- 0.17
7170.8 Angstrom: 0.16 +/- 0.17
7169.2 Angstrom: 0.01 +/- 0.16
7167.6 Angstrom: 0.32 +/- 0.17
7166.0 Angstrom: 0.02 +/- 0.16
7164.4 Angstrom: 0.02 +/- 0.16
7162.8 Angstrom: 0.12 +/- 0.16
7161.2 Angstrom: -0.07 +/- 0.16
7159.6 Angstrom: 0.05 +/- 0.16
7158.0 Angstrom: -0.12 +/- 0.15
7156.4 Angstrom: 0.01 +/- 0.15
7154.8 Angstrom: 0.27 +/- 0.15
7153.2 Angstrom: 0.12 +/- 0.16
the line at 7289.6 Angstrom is [O II]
